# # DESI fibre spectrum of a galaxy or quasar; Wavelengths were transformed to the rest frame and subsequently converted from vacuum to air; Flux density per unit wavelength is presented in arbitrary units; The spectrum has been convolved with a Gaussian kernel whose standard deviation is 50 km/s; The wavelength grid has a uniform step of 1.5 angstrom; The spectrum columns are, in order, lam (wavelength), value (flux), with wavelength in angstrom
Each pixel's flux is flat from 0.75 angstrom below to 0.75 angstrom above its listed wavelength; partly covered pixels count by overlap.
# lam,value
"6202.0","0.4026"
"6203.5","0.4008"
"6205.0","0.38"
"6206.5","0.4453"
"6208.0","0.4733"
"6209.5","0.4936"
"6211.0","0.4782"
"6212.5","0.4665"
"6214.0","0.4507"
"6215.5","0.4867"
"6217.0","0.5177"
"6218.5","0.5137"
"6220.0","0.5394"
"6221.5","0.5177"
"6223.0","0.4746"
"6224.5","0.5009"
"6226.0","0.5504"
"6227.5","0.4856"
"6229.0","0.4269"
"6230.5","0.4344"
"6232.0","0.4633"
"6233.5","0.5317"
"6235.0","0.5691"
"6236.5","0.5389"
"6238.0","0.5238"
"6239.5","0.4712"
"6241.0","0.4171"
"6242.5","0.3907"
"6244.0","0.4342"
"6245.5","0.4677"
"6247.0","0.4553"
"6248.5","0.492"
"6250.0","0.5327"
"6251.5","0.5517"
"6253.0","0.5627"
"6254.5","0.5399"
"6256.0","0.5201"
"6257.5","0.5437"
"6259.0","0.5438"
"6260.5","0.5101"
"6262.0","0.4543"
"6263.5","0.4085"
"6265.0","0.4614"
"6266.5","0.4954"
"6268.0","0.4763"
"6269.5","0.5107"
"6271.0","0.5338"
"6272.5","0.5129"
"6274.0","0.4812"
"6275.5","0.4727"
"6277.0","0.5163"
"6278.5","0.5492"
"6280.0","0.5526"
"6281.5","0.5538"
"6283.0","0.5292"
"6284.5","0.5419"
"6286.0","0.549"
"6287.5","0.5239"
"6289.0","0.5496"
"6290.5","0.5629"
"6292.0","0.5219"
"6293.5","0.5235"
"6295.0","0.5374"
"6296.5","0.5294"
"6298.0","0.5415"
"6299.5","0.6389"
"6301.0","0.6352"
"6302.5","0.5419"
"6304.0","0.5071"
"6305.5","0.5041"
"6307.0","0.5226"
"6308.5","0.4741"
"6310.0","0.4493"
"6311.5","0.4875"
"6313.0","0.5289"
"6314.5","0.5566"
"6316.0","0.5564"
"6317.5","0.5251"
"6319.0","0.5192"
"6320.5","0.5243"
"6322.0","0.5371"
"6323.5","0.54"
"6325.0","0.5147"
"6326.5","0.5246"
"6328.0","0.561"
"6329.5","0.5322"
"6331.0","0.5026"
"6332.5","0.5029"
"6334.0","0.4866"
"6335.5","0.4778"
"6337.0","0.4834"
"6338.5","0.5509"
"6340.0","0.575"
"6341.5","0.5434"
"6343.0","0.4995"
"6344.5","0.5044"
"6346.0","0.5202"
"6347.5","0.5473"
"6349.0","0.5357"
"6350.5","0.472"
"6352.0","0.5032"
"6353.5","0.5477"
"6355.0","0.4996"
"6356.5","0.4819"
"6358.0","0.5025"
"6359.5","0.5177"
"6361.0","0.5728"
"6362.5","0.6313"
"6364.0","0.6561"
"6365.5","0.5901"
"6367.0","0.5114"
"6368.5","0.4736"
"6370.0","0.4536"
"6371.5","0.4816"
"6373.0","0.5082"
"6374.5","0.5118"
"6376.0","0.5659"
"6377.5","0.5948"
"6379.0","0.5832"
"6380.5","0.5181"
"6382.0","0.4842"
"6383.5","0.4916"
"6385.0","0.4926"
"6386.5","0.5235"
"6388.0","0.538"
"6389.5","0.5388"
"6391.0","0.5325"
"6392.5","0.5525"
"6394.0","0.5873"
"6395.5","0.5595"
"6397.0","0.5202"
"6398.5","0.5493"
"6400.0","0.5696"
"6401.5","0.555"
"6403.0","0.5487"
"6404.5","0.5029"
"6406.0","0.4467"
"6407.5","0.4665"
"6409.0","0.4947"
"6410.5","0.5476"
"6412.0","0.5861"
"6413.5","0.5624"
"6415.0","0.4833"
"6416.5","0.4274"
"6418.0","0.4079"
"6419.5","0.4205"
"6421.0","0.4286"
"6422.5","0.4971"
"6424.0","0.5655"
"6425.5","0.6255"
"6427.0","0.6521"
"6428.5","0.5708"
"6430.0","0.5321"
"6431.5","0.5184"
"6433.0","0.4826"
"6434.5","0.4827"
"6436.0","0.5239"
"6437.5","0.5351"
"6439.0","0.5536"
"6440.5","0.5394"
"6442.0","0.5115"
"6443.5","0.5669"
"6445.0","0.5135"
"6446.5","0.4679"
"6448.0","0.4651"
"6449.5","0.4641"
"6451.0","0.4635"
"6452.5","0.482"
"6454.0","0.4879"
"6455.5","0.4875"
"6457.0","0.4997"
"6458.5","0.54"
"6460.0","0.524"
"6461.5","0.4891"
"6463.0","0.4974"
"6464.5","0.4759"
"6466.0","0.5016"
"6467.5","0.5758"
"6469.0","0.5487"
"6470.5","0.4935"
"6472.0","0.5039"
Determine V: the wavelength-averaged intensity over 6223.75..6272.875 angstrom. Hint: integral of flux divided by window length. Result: 0.494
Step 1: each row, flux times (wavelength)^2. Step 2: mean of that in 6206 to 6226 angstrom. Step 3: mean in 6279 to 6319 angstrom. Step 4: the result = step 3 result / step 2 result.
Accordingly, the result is 1.1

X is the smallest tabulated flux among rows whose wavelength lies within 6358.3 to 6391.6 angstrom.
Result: 0.4536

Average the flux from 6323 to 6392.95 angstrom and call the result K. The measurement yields 0.526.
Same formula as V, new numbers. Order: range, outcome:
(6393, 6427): 0.519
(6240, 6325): 0.516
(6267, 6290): 0.524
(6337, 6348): 0.531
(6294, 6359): 0.524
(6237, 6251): 0.468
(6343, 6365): 0.535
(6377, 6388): 0.526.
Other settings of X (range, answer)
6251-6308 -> 0.4085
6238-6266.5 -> 0.3907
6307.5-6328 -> 0.4493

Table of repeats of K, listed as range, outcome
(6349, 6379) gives 0.532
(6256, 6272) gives 0.495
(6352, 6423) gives 0.522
